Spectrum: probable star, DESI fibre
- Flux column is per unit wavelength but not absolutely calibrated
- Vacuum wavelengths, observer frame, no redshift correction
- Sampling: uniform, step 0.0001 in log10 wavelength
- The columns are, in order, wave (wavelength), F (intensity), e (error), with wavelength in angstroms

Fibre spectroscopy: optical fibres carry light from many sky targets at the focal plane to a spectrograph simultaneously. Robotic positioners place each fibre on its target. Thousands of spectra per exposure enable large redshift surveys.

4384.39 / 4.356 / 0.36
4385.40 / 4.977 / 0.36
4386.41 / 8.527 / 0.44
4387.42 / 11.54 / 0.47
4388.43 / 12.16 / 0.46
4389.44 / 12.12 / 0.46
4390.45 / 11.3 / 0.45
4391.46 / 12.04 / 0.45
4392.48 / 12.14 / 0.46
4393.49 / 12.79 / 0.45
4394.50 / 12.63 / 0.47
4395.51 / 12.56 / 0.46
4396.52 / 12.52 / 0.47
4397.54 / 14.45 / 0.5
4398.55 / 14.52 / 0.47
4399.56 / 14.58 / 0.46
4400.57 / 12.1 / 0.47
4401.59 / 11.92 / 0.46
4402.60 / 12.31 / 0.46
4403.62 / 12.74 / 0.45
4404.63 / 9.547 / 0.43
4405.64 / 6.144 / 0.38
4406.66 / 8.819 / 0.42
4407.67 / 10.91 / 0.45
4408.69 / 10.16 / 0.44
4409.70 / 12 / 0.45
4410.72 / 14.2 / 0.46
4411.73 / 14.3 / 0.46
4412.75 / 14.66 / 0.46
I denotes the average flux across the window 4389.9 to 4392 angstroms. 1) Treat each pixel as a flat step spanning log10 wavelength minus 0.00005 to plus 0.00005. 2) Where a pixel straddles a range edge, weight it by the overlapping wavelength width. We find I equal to 11.6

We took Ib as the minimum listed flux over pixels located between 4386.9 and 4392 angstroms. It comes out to 11.3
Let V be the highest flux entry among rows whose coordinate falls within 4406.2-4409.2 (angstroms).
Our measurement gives 10.91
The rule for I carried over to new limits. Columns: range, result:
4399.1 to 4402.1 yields 12.8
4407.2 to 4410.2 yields 11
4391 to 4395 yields 12.4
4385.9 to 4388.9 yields 10.7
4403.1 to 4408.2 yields 9.63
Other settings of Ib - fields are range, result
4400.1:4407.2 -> 6.144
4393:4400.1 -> 12.52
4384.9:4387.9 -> 4.977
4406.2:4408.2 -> 8.819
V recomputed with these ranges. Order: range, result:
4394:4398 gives 14.45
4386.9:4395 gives 12.79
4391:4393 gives 12.14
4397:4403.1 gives 14.58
